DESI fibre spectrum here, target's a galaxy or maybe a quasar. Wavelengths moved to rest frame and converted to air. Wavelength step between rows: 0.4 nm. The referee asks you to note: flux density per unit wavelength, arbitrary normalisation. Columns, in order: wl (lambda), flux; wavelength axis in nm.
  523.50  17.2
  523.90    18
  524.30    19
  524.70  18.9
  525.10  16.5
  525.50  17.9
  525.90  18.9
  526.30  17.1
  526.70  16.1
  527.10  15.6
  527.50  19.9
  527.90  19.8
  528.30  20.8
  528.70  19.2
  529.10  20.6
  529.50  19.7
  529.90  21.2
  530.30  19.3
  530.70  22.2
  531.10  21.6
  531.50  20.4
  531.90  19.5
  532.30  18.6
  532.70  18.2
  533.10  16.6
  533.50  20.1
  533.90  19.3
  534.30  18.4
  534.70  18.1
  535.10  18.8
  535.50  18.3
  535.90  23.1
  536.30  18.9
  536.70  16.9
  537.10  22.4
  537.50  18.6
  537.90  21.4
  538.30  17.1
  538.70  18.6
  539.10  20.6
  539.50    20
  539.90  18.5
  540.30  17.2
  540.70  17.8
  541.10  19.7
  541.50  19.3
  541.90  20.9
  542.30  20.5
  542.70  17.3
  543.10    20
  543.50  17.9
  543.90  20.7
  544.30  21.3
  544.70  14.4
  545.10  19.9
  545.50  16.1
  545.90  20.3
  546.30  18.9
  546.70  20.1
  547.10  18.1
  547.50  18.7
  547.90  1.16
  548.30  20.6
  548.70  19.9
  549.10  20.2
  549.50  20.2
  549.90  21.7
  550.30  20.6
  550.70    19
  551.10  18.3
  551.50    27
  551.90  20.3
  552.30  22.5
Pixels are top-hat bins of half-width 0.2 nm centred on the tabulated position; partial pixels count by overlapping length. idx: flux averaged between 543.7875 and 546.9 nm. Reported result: 18.9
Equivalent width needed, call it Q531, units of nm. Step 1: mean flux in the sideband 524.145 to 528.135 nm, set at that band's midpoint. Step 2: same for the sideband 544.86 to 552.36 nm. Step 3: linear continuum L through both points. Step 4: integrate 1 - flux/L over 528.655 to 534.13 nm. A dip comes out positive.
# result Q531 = -0.46 nm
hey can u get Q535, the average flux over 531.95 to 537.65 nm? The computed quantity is 19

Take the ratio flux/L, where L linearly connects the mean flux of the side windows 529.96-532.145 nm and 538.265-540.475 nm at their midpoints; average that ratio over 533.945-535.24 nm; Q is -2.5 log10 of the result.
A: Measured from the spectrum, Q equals 0.074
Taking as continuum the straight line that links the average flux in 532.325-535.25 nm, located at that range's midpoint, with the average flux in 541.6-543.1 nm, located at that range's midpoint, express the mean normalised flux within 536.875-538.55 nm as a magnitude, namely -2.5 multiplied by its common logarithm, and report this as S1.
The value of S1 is -0.04 mag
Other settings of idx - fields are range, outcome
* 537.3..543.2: 19.2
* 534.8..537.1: 19.4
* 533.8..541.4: 19.1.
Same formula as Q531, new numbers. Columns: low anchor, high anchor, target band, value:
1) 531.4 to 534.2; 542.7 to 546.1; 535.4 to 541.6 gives -0.158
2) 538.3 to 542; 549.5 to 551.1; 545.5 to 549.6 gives 0.446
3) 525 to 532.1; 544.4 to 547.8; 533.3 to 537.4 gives -0.147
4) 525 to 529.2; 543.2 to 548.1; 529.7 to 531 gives -0.196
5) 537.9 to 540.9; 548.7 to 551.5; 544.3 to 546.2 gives 0.152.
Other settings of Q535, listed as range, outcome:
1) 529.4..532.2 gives 20.5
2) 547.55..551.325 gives 18.1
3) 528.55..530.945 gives 20.4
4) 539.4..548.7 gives 18.2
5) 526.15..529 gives 18.5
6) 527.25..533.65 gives 19.8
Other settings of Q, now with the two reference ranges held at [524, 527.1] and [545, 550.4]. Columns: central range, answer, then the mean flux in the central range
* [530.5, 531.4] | -0.22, 21.7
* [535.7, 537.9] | -0.12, 20.1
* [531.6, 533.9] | -0.05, 18.7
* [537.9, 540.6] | -0.05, 18.8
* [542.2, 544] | -0.06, 19.1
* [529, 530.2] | -0.15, 20.4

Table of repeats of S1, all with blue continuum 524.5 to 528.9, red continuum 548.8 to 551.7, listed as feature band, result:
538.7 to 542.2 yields 0.032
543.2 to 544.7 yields 0.055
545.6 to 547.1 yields 0.066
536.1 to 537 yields 0.057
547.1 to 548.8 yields 0.338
